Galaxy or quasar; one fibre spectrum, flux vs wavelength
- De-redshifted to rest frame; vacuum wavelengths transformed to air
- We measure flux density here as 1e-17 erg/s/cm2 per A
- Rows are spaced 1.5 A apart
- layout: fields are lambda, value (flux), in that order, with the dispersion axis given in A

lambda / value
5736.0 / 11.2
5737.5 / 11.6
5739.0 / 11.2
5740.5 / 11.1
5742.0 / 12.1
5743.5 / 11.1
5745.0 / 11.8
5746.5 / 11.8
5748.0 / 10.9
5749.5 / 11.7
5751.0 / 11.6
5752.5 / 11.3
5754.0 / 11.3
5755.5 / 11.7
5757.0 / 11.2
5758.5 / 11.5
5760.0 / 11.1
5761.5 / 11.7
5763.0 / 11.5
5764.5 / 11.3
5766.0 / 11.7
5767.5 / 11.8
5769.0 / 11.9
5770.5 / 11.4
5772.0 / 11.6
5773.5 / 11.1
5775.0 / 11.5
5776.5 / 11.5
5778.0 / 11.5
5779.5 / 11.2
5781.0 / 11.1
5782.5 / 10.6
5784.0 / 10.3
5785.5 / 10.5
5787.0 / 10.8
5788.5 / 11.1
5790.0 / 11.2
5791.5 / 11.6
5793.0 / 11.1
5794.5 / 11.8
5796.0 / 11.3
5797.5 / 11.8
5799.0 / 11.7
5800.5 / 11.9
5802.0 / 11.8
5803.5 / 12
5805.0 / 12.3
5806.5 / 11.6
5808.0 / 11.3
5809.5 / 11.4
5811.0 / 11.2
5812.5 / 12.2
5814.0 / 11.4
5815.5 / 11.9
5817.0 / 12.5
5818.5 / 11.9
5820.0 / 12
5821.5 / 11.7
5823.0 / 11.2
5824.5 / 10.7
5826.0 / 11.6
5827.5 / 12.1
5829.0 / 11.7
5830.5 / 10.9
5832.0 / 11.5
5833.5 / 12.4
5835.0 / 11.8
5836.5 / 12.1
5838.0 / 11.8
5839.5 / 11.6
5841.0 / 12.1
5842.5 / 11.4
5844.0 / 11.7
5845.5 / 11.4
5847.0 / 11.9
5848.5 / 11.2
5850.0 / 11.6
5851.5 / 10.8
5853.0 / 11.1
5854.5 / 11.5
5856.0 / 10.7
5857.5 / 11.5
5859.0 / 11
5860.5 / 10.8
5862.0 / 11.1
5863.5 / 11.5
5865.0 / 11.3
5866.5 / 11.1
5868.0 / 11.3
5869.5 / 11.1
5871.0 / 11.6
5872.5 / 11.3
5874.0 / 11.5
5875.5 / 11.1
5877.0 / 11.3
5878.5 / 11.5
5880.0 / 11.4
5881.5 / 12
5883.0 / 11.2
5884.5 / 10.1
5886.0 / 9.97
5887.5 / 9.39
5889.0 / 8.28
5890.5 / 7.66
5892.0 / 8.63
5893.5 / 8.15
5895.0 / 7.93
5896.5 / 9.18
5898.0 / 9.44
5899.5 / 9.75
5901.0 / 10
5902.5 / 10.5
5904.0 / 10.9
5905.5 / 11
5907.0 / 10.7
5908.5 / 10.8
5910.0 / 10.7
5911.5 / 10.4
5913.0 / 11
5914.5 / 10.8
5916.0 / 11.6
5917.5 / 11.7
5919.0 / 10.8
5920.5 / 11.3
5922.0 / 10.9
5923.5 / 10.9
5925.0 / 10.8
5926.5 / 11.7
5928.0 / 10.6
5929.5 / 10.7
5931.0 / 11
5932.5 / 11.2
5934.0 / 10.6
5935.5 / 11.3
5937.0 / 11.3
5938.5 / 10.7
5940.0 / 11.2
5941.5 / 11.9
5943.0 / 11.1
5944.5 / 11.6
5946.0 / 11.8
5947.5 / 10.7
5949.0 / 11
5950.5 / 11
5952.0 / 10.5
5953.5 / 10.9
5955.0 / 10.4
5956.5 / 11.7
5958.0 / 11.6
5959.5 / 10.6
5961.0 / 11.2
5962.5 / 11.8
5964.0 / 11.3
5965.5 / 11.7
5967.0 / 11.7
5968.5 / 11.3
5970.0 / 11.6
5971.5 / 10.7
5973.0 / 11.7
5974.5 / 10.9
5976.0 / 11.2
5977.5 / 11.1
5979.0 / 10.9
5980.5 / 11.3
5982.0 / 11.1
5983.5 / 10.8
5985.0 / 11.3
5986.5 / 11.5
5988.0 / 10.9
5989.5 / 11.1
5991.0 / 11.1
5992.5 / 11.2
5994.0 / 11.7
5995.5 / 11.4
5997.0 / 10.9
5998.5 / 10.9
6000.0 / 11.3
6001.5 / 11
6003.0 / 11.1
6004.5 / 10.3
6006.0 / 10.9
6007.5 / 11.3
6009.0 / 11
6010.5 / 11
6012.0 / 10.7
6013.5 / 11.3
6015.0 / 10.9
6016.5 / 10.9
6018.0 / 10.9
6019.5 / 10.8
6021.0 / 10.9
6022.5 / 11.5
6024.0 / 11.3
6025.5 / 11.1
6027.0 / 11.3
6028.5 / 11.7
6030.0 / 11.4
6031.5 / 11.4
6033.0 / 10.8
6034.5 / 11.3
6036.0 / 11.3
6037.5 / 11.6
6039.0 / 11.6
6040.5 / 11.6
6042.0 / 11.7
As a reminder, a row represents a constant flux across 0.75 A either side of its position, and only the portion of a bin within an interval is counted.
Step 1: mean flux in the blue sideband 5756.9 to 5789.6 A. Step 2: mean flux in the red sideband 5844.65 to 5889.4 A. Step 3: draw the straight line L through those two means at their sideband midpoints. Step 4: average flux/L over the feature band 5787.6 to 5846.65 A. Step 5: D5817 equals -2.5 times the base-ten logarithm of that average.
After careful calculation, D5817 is -0.05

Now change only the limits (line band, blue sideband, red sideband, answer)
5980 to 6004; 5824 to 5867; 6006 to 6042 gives 0.009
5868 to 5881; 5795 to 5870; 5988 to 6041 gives 0.009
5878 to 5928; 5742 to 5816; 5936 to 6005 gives 0.094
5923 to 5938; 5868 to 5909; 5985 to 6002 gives -0.038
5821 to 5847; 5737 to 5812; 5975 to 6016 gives -0.029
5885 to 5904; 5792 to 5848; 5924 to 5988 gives 0.238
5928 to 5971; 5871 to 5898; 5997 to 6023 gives -0.064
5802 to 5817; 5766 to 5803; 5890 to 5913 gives -0.070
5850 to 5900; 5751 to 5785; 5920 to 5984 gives 0.072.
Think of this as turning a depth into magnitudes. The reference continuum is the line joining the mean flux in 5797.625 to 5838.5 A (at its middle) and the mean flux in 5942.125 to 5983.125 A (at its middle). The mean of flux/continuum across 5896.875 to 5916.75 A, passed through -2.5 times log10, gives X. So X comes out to 0.08 mag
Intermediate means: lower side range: 11.7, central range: 10.6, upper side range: 11.2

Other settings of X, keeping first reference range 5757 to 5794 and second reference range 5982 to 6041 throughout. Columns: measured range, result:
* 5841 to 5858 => -0.013 mag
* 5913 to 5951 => 0.007 mag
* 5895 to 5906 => 0.130 mag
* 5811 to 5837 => -0.045 mag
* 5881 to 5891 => 0.147 mag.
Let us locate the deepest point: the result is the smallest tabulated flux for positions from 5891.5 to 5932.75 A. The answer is 7.93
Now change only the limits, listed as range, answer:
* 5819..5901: 7.66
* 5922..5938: 10.6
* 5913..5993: 10.4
